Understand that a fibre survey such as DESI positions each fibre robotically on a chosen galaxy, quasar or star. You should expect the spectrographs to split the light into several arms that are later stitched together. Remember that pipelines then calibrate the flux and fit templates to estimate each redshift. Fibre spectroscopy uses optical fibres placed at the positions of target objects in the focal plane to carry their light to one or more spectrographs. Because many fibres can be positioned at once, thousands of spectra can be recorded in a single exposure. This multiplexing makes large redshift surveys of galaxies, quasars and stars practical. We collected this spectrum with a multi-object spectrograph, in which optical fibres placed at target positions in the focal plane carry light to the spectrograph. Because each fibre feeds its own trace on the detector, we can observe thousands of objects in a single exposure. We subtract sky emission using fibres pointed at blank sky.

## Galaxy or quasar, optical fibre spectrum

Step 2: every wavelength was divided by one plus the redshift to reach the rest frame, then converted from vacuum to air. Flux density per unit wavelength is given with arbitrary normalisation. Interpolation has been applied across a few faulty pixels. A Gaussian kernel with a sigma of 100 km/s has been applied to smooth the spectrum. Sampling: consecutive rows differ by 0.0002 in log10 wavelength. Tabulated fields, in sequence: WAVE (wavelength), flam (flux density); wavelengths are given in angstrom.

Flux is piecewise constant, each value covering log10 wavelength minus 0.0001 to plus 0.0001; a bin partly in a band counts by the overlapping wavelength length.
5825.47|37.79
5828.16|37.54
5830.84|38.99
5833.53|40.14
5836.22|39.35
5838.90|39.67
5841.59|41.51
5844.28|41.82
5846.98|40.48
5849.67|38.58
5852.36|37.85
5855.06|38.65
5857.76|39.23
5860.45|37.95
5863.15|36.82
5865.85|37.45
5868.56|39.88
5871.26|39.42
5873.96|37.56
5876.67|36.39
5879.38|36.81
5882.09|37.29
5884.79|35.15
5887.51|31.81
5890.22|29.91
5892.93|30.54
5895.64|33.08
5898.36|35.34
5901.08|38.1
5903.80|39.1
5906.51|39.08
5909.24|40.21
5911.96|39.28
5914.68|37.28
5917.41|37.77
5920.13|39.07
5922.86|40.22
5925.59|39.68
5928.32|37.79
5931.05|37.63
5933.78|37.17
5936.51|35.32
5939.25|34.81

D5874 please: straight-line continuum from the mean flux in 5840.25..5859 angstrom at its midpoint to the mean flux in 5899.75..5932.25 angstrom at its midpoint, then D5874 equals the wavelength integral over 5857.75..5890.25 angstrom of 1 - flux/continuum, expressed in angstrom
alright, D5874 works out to 2.2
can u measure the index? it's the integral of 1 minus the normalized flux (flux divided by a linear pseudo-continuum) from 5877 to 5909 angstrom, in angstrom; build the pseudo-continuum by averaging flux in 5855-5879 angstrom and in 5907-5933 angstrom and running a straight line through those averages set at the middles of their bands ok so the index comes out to 2.6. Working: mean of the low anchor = 38.1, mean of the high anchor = 38.7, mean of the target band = 35.3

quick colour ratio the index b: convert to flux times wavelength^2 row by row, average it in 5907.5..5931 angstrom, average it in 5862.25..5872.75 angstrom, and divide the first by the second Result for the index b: 1.03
